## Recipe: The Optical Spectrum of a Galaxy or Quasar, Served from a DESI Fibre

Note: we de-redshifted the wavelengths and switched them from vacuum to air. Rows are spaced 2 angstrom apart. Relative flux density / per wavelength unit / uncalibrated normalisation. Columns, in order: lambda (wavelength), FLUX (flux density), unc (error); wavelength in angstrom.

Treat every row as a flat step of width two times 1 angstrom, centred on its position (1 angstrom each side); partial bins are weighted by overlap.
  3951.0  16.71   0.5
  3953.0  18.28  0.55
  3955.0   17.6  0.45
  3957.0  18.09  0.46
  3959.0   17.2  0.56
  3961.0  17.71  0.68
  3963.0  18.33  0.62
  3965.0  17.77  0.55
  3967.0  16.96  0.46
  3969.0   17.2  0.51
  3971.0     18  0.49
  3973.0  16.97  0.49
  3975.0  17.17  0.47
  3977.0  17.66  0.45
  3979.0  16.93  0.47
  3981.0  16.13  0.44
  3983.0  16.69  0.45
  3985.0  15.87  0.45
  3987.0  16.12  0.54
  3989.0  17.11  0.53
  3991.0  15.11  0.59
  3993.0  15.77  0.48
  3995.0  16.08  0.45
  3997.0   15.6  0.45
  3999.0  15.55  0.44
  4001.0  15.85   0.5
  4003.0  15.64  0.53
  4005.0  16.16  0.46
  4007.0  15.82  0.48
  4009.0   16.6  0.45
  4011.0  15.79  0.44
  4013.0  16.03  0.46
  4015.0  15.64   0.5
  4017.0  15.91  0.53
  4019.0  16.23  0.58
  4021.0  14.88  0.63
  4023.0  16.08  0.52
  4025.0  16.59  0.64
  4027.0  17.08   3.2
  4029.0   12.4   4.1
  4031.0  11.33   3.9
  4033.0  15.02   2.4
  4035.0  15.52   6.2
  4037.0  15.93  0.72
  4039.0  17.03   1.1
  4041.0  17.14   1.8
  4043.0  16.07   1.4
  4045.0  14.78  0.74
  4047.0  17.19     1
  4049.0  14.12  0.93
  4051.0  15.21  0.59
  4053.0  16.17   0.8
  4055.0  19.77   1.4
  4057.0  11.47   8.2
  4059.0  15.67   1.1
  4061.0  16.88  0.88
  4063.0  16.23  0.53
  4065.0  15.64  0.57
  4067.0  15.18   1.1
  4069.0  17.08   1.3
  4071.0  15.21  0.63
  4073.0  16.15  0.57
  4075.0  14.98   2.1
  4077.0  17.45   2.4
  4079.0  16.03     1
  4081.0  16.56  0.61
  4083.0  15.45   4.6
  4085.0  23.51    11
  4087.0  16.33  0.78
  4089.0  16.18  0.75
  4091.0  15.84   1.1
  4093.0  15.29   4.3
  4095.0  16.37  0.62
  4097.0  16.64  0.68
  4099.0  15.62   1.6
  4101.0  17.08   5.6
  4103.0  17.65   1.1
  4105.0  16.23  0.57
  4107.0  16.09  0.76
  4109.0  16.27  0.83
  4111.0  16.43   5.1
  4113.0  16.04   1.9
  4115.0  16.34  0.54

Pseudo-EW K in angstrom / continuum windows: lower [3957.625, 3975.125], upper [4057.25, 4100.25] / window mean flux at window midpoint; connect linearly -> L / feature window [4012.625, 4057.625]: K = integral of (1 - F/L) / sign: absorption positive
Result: 3.2 angstrom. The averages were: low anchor 17.5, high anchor 16.3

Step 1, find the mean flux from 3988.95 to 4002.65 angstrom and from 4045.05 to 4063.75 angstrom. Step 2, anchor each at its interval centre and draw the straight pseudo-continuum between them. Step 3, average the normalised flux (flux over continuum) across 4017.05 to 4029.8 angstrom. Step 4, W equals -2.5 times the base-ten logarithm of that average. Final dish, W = 0.01 mag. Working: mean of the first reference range 15.8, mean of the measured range 15.6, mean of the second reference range 15.8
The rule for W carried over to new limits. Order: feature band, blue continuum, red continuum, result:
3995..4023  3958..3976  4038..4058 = 0.05 mag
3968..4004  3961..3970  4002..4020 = 0.03 mag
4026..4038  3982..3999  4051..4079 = 0.10 mag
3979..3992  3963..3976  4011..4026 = 0.05 mag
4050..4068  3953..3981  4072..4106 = 0.07 mag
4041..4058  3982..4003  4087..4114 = 0.03 mag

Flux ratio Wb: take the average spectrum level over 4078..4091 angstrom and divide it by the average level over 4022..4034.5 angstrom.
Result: 1.2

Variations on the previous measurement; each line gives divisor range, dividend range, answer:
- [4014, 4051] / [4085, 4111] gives 1.07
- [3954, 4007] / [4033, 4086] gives 0.97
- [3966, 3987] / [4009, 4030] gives 0.93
